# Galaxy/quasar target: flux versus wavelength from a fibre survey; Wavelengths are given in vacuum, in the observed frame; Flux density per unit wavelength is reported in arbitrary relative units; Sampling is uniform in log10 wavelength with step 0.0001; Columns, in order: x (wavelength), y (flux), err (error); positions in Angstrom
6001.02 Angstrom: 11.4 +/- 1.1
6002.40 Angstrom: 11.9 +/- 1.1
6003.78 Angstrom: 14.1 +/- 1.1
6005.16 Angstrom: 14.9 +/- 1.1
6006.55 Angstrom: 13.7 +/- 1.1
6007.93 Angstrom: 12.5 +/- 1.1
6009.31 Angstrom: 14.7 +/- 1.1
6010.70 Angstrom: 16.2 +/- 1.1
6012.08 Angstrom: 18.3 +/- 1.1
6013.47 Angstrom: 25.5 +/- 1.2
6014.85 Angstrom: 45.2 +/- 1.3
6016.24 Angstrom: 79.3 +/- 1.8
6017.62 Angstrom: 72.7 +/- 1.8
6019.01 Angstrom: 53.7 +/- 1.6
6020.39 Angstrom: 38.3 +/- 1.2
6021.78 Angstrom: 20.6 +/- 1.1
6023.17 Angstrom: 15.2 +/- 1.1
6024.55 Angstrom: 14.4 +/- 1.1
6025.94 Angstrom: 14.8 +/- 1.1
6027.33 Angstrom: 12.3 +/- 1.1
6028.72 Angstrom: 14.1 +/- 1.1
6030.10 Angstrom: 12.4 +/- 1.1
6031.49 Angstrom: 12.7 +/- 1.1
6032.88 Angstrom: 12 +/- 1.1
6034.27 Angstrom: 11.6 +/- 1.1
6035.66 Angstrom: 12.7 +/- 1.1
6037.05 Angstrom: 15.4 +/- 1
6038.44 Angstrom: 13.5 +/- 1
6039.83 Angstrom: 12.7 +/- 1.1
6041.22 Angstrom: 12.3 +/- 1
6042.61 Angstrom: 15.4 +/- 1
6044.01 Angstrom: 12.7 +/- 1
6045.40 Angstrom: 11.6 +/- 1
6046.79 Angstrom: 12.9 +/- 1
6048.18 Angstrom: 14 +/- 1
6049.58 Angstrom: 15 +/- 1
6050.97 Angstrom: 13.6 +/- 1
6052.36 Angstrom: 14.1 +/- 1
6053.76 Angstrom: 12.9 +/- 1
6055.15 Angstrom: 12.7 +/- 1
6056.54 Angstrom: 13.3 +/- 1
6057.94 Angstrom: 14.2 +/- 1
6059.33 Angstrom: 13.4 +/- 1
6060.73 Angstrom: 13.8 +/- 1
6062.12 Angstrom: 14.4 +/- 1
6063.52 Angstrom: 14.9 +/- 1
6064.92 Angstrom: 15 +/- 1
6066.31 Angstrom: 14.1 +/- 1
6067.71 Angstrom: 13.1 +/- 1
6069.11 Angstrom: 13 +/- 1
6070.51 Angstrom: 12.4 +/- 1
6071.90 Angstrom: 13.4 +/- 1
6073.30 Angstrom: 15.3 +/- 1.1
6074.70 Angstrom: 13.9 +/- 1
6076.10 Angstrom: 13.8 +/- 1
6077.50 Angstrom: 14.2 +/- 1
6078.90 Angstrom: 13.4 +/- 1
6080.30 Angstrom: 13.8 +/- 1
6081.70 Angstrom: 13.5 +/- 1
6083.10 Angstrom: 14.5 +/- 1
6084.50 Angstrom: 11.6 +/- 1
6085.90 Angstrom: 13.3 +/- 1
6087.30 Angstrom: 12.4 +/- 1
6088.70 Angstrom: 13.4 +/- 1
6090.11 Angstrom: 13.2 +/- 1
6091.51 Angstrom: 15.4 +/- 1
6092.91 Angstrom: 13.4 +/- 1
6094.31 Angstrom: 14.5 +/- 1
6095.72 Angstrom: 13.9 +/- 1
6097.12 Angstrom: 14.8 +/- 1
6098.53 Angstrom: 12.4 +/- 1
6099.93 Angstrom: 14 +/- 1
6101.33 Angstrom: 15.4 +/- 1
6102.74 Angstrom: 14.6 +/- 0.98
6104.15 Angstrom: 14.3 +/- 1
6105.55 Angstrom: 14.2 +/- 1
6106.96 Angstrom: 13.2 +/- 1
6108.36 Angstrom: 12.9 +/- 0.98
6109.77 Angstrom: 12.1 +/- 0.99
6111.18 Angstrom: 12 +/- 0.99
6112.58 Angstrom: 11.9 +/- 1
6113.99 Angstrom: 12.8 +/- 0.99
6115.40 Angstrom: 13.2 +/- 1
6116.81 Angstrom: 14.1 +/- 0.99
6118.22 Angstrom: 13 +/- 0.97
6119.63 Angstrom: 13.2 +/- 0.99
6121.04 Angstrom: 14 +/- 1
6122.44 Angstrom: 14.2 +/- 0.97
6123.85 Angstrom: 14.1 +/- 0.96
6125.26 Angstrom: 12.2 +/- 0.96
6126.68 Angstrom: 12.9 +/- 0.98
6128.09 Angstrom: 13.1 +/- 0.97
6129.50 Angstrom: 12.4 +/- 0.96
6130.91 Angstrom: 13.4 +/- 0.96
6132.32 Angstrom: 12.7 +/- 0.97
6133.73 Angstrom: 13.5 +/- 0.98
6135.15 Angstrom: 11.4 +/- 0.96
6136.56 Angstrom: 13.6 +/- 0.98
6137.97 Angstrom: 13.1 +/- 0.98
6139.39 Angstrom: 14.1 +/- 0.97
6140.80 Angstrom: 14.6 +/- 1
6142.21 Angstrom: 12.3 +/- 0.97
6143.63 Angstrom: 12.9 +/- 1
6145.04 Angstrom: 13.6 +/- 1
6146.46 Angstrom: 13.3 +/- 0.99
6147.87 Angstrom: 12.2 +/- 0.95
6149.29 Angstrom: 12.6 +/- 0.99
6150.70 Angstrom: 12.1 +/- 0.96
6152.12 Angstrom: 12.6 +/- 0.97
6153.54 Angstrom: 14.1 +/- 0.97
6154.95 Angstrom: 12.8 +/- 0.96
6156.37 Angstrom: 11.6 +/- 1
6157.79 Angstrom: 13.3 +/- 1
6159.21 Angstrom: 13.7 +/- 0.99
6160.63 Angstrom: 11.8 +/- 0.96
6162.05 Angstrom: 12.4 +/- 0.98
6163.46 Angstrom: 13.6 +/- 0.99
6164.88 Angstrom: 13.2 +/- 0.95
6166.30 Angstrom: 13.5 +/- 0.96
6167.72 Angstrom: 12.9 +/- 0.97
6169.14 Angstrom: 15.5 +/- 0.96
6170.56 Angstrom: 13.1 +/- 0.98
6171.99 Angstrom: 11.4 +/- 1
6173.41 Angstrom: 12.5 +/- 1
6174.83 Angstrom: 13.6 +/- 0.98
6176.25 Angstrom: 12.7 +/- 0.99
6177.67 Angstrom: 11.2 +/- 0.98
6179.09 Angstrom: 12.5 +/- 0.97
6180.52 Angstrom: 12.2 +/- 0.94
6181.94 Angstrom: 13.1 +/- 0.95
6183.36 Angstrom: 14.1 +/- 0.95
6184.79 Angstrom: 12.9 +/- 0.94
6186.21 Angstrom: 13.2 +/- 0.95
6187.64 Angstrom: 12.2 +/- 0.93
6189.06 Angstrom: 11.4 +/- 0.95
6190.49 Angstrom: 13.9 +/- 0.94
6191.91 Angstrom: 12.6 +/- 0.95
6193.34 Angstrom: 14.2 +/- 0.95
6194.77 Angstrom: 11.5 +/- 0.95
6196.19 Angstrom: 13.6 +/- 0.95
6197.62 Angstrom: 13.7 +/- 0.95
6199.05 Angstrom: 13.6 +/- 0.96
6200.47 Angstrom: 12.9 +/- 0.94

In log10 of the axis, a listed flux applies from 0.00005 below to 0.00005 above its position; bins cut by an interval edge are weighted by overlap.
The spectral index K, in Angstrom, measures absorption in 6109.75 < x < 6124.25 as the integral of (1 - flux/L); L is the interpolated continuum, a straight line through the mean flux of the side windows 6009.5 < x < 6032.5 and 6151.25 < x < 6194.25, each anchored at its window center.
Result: 4.2 Angstrom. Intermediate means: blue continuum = 28.5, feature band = 13.2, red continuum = 12.9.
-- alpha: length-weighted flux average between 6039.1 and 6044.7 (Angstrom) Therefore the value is 13.3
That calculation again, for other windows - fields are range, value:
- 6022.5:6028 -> 14.2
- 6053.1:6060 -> 13.3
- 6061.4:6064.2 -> 14.6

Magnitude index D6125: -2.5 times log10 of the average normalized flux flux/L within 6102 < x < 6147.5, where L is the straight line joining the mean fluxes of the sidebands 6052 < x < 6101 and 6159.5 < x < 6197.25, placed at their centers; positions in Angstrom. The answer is 0.01 mag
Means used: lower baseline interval 13.7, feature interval 13.2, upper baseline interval 12.9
